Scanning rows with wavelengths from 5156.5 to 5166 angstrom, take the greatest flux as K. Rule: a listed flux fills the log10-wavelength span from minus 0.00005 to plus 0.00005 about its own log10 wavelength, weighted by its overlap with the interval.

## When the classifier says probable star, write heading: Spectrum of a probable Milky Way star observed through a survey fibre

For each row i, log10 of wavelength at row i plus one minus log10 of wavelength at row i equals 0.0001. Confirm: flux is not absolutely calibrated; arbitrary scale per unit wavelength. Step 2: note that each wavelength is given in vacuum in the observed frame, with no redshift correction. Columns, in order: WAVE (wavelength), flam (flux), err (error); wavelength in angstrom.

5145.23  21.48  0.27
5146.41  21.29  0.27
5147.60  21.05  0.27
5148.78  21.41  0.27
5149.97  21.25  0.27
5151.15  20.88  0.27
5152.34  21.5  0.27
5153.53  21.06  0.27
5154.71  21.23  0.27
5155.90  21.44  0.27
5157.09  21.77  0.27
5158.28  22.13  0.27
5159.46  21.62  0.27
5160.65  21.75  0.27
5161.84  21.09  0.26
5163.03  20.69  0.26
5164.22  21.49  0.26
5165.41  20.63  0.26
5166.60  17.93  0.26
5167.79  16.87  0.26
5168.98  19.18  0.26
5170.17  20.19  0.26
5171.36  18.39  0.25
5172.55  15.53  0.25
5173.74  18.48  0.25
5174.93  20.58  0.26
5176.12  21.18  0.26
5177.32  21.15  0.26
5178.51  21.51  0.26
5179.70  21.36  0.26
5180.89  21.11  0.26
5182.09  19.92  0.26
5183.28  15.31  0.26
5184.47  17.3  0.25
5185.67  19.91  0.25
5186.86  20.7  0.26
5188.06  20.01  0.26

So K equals 22.13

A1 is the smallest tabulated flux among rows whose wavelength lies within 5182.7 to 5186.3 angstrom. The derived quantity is 15.31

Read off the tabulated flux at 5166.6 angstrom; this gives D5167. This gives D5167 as 17.93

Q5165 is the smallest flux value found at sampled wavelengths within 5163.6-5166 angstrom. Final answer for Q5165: 20.63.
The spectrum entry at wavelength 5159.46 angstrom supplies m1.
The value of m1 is 21.62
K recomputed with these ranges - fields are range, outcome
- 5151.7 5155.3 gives 21.5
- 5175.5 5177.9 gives 21.18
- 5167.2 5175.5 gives 20.58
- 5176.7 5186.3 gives 21.51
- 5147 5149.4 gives 21.41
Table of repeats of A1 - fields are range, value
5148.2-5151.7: 20.88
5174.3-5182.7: 19.92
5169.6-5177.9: 15.53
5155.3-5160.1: 21.44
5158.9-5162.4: 21.09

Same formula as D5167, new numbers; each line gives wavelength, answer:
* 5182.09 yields 19.92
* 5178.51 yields 21.51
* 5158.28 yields 22.13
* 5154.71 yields 21.23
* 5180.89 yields 21.11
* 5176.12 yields 21.18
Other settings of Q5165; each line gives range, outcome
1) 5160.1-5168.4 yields 16.87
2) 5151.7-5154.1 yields 21.06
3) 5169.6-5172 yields 18.39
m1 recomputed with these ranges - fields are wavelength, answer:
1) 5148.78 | 21.41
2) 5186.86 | 20.7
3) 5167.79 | 16.87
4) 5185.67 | 19.91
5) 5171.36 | 18.39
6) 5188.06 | 20.01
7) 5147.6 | 21.05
